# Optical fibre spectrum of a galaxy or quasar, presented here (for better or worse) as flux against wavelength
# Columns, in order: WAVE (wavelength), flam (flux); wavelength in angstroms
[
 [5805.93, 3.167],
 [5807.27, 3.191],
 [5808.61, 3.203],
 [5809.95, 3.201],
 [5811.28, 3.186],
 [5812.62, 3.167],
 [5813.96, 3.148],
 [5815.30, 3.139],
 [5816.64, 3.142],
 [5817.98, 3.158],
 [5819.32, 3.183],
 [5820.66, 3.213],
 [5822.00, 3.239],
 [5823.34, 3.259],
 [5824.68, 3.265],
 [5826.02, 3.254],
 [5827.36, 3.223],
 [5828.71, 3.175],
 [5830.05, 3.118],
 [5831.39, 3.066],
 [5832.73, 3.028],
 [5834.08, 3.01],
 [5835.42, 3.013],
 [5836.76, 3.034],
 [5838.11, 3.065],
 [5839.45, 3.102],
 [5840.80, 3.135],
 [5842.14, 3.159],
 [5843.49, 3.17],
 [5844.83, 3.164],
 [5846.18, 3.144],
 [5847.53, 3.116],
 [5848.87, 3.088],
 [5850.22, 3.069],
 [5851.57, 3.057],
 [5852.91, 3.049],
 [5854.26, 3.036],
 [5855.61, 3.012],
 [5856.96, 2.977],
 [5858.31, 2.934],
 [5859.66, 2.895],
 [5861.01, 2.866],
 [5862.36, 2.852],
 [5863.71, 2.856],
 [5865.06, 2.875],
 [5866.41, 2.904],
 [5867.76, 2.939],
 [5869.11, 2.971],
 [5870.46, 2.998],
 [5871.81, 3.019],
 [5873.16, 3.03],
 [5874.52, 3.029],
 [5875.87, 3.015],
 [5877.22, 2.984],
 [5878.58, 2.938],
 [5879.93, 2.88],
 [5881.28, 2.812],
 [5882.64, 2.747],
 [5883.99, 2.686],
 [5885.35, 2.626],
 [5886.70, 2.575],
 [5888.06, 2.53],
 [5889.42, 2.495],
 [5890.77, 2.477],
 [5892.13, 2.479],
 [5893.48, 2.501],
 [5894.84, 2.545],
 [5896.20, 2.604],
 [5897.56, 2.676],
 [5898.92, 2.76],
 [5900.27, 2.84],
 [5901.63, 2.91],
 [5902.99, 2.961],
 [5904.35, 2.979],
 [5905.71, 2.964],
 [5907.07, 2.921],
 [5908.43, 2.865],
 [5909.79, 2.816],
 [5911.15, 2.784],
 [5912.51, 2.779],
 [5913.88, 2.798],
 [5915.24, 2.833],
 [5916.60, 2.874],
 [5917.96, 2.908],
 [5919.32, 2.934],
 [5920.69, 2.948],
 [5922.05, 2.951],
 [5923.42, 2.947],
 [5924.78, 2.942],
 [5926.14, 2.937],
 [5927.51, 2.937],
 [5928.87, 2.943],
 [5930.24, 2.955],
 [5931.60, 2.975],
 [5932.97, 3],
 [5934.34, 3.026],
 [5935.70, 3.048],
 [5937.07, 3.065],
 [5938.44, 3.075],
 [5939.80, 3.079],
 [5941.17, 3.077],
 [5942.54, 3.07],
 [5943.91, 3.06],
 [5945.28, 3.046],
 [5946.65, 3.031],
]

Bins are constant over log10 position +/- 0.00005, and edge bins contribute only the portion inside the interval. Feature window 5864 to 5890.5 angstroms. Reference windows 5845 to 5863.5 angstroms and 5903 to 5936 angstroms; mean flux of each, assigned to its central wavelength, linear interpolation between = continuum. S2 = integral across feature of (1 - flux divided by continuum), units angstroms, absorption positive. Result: 1.2 angstroms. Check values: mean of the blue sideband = 3.01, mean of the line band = 2.84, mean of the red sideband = 2.92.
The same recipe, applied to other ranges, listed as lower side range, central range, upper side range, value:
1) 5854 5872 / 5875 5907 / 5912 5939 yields 2.12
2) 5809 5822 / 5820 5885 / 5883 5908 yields -1.62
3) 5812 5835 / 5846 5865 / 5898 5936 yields 0.54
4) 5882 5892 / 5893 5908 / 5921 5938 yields -0.45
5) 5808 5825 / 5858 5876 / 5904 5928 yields 0.59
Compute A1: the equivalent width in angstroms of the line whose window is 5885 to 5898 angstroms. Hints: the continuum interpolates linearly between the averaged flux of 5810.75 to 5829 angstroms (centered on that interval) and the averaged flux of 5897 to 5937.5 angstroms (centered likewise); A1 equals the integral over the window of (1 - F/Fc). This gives 1.9 angstroms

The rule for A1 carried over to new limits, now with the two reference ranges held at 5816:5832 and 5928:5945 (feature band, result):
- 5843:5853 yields 0.2 angstroms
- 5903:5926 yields 1.3 angstroms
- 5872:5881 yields 0.4 angstroms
